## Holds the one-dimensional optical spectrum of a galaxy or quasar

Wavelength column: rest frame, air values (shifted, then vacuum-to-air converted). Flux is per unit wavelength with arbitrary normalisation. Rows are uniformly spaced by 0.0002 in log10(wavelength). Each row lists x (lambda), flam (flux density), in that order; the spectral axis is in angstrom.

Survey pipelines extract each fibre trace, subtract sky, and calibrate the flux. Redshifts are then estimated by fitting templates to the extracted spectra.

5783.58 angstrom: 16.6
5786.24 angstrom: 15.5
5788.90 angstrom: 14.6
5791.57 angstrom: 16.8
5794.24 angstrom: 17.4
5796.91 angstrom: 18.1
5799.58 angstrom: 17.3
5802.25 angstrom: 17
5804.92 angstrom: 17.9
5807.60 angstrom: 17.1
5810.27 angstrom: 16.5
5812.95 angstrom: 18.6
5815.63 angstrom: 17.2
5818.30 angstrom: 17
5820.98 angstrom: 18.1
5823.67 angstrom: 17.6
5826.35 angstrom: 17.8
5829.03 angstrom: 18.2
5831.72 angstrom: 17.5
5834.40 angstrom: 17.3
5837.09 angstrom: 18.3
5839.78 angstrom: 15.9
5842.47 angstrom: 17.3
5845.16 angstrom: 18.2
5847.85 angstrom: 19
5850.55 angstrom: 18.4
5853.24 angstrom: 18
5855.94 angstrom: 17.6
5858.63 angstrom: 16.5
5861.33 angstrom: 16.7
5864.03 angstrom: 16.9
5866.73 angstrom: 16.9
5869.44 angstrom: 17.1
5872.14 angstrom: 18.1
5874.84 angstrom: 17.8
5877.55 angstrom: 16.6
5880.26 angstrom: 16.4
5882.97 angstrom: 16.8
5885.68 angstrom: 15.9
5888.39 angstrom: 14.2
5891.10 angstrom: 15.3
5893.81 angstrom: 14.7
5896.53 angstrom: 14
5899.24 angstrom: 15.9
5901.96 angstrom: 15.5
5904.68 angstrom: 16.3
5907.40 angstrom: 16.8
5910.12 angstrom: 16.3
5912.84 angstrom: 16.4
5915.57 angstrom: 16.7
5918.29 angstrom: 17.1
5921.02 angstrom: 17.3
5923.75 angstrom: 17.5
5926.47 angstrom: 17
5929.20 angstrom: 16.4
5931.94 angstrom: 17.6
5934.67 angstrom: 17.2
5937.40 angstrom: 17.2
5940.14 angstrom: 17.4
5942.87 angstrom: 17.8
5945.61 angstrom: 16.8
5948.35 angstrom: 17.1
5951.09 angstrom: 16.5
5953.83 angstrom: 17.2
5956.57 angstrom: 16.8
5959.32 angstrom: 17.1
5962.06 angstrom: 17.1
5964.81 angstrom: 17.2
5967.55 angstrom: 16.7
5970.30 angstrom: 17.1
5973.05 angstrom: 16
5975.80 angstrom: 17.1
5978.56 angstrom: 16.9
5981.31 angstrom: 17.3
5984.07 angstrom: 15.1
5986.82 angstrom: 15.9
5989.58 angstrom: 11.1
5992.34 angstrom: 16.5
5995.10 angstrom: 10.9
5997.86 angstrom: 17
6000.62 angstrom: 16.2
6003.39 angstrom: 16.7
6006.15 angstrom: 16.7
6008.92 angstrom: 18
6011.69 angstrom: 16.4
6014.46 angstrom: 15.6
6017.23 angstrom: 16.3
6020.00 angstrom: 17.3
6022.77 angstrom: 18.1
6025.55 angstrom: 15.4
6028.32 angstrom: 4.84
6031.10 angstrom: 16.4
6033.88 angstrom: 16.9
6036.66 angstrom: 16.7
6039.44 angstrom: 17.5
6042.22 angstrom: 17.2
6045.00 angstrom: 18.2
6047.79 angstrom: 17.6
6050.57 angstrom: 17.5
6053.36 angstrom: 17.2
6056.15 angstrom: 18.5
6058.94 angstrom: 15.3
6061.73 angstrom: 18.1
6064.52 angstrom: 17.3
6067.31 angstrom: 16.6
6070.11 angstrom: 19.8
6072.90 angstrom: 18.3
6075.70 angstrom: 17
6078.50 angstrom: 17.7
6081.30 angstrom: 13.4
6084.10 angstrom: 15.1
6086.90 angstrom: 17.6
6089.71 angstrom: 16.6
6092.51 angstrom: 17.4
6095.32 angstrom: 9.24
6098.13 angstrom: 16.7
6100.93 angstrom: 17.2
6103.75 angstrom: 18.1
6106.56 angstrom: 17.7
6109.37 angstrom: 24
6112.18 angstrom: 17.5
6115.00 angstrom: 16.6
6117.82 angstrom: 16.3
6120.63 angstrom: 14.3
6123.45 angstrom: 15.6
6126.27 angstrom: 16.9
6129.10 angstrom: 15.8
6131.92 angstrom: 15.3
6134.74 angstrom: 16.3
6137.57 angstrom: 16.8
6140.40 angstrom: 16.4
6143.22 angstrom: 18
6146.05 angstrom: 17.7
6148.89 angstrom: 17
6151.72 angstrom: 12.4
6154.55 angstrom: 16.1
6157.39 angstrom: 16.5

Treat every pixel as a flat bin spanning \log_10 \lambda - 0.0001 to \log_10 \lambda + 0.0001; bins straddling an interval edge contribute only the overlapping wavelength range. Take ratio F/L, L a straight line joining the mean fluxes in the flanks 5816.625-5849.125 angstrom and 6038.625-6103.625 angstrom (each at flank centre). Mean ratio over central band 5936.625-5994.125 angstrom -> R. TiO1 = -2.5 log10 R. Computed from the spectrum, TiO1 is 0.05 mag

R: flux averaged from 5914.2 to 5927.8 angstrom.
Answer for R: 17.1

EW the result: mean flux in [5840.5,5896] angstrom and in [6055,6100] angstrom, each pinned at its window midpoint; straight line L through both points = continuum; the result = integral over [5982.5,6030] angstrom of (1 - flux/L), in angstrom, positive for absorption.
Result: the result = 4.1 angstrom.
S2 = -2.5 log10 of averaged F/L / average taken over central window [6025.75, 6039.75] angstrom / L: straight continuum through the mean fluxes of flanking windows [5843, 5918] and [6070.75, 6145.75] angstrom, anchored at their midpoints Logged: 0.16 mag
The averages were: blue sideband 16.6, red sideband 16.7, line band 14.3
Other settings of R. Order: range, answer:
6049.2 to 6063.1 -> 17.3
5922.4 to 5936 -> 17.1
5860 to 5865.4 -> 16.8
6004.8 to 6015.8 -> 16.7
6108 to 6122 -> 17.7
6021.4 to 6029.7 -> 12.8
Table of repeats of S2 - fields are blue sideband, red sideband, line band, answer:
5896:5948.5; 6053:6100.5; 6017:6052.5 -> 0.031 mag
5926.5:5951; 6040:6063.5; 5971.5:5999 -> 0.126 mag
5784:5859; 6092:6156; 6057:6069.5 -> -0.027 mag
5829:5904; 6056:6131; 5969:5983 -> -0.002 mag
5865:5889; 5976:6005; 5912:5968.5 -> -0.069 mag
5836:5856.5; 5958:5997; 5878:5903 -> 0.115 mag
